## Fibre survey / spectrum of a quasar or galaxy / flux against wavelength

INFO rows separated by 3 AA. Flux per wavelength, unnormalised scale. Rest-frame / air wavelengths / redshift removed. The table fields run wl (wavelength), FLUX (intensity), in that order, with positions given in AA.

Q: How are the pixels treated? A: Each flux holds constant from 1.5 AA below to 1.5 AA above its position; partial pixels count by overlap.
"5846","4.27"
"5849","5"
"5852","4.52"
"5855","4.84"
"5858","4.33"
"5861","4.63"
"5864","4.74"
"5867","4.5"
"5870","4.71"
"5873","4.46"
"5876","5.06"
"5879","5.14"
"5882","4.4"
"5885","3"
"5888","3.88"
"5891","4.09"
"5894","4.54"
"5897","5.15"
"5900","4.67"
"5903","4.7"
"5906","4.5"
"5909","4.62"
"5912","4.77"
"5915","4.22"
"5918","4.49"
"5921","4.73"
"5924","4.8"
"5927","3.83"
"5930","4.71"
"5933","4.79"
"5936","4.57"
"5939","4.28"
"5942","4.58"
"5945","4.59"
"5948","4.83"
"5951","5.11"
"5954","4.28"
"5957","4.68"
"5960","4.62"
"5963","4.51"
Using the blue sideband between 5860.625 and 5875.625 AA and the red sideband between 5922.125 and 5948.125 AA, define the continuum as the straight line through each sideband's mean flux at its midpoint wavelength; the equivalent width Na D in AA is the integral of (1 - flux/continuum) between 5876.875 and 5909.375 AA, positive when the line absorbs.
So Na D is 1.21 AA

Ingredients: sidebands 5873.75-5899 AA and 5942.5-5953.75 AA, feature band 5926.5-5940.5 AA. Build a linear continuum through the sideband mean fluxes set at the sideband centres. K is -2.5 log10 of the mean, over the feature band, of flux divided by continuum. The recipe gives 0.047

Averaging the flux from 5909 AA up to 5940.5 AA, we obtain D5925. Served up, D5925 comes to 4.52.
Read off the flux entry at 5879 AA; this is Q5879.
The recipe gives 5.14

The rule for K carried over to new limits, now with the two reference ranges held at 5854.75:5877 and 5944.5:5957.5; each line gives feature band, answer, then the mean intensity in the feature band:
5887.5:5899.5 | 0.043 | 4.48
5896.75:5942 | 0.026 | 4.57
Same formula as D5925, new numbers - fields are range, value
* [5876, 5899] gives 4.37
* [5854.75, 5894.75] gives 4.44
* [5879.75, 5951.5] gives 4.49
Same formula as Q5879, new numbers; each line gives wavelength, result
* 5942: 4.58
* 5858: 4.33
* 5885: 3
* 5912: 4.77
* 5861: 4.63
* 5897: 5.15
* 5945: 4.59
